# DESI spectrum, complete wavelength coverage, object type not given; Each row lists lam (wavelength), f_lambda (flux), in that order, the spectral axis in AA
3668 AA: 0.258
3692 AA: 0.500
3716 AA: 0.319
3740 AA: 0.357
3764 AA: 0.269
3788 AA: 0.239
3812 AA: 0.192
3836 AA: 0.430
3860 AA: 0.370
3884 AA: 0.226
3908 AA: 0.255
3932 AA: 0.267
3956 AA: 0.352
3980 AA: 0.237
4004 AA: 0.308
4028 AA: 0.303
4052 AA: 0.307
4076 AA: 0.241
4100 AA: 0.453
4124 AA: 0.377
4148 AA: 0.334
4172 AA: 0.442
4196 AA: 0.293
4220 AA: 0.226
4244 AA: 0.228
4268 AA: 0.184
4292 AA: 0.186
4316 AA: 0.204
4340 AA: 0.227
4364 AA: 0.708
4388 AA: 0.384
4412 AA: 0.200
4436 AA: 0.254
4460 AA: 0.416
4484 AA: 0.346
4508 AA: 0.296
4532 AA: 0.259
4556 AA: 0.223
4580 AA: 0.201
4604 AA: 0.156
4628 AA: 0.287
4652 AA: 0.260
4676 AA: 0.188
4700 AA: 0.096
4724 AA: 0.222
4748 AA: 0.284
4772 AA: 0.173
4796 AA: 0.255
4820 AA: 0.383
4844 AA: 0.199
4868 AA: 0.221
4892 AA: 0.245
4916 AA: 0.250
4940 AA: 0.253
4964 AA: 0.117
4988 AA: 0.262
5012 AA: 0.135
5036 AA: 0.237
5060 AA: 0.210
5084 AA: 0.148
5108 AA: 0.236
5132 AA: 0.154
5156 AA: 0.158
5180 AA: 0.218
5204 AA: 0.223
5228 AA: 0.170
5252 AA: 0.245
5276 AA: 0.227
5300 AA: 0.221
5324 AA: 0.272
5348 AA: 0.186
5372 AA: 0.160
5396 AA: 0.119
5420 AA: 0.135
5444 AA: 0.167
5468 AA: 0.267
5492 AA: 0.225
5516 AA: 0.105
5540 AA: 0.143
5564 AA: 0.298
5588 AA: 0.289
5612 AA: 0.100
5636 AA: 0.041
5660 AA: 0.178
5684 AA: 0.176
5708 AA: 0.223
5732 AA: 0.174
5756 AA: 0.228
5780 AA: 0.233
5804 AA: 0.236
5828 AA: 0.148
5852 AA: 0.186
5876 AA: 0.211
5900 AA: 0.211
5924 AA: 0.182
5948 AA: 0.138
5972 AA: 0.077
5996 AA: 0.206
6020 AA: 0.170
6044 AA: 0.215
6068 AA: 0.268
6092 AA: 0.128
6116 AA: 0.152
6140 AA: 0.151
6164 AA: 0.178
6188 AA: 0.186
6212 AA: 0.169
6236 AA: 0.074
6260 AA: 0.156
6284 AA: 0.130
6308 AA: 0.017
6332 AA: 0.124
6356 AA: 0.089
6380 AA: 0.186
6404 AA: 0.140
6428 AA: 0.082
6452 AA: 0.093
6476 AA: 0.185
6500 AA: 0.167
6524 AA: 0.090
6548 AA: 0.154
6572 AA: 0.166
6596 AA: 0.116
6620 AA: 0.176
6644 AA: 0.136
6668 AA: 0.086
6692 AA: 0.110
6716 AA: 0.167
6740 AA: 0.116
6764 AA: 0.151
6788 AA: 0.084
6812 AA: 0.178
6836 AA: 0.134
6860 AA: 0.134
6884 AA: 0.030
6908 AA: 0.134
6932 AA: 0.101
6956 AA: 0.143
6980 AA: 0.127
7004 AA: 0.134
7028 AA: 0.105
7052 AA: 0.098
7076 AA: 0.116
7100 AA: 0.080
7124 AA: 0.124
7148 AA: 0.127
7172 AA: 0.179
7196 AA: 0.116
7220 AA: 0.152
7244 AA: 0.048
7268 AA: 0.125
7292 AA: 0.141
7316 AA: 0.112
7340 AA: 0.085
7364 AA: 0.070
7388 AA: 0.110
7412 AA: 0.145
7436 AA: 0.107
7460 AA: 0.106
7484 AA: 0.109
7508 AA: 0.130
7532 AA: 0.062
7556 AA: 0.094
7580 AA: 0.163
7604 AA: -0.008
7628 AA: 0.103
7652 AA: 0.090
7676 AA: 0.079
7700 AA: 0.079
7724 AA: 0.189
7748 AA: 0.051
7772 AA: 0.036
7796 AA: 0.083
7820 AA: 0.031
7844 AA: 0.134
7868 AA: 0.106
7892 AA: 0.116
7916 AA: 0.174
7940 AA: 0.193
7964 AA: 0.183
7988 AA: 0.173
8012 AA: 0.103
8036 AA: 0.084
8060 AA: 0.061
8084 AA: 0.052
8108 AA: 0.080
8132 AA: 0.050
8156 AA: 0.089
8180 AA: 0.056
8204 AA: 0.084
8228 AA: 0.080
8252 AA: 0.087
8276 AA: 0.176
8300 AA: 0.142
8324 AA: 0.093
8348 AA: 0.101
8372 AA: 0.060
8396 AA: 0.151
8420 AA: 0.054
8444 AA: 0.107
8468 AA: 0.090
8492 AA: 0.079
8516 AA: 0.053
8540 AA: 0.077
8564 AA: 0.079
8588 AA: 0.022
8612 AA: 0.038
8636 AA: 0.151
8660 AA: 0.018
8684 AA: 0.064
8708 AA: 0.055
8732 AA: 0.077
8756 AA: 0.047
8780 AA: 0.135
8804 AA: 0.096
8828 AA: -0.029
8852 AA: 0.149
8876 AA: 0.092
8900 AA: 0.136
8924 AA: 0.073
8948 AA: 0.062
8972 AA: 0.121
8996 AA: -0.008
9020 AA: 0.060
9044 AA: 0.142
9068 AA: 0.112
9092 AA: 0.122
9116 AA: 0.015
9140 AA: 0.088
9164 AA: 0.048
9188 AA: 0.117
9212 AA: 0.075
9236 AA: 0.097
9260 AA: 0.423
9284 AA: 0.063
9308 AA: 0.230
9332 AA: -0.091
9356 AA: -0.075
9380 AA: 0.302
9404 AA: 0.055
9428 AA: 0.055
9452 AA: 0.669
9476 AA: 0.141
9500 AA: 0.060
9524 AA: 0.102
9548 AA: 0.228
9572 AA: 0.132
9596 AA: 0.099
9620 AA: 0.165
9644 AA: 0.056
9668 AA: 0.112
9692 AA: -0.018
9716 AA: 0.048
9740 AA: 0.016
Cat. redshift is 1.48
